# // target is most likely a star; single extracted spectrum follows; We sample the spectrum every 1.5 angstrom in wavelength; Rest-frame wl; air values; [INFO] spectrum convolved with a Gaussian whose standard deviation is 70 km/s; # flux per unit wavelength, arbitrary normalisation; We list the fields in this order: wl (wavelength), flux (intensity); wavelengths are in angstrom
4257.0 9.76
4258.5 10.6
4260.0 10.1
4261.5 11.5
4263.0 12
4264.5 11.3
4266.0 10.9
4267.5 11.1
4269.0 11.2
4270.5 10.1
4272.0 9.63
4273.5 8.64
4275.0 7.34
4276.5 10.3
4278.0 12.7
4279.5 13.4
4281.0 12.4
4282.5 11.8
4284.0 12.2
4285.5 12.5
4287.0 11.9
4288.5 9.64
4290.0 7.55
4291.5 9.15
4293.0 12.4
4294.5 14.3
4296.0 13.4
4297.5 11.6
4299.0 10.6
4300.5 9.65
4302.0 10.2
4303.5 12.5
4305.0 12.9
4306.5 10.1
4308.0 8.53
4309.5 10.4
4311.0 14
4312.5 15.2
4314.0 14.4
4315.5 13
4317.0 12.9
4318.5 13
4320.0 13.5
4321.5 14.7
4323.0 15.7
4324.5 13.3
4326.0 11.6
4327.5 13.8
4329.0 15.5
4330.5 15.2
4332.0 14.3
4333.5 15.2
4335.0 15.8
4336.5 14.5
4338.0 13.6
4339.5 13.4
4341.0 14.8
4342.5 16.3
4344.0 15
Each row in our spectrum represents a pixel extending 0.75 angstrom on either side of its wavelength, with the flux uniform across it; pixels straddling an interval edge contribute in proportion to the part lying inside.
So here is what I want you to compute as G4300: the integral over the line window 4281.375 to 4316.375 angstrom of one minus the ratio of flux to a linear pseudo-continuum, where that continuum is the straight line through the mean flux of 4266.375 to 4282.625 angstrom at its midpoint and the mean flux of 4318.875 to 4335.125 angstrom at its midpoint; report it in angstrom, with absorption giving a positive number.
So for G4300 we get 2.1 angstrom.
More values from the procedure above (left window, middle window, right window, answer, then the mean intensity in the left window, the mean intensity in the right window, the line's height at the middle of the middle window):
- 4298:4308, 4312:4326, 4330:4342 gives -1.3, 10.8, 14.6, 12.7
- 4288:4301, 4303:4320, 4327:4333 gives 0.4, 11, 14.8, 12.8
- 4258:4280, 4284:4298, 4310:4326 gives 0.8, 10.7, 13.8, 12.1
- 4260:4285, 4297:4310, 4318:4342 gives 2.1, 11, 14.3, 12.8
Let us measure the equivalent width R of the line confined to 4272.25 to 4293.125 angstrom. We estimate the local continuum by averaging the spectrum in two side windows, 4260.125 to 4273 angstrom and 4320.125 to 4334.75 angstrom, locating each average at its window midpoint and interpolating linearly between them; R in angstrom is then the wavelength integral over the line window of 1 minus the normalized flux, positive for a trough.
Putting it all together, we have 1.8 angstrom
